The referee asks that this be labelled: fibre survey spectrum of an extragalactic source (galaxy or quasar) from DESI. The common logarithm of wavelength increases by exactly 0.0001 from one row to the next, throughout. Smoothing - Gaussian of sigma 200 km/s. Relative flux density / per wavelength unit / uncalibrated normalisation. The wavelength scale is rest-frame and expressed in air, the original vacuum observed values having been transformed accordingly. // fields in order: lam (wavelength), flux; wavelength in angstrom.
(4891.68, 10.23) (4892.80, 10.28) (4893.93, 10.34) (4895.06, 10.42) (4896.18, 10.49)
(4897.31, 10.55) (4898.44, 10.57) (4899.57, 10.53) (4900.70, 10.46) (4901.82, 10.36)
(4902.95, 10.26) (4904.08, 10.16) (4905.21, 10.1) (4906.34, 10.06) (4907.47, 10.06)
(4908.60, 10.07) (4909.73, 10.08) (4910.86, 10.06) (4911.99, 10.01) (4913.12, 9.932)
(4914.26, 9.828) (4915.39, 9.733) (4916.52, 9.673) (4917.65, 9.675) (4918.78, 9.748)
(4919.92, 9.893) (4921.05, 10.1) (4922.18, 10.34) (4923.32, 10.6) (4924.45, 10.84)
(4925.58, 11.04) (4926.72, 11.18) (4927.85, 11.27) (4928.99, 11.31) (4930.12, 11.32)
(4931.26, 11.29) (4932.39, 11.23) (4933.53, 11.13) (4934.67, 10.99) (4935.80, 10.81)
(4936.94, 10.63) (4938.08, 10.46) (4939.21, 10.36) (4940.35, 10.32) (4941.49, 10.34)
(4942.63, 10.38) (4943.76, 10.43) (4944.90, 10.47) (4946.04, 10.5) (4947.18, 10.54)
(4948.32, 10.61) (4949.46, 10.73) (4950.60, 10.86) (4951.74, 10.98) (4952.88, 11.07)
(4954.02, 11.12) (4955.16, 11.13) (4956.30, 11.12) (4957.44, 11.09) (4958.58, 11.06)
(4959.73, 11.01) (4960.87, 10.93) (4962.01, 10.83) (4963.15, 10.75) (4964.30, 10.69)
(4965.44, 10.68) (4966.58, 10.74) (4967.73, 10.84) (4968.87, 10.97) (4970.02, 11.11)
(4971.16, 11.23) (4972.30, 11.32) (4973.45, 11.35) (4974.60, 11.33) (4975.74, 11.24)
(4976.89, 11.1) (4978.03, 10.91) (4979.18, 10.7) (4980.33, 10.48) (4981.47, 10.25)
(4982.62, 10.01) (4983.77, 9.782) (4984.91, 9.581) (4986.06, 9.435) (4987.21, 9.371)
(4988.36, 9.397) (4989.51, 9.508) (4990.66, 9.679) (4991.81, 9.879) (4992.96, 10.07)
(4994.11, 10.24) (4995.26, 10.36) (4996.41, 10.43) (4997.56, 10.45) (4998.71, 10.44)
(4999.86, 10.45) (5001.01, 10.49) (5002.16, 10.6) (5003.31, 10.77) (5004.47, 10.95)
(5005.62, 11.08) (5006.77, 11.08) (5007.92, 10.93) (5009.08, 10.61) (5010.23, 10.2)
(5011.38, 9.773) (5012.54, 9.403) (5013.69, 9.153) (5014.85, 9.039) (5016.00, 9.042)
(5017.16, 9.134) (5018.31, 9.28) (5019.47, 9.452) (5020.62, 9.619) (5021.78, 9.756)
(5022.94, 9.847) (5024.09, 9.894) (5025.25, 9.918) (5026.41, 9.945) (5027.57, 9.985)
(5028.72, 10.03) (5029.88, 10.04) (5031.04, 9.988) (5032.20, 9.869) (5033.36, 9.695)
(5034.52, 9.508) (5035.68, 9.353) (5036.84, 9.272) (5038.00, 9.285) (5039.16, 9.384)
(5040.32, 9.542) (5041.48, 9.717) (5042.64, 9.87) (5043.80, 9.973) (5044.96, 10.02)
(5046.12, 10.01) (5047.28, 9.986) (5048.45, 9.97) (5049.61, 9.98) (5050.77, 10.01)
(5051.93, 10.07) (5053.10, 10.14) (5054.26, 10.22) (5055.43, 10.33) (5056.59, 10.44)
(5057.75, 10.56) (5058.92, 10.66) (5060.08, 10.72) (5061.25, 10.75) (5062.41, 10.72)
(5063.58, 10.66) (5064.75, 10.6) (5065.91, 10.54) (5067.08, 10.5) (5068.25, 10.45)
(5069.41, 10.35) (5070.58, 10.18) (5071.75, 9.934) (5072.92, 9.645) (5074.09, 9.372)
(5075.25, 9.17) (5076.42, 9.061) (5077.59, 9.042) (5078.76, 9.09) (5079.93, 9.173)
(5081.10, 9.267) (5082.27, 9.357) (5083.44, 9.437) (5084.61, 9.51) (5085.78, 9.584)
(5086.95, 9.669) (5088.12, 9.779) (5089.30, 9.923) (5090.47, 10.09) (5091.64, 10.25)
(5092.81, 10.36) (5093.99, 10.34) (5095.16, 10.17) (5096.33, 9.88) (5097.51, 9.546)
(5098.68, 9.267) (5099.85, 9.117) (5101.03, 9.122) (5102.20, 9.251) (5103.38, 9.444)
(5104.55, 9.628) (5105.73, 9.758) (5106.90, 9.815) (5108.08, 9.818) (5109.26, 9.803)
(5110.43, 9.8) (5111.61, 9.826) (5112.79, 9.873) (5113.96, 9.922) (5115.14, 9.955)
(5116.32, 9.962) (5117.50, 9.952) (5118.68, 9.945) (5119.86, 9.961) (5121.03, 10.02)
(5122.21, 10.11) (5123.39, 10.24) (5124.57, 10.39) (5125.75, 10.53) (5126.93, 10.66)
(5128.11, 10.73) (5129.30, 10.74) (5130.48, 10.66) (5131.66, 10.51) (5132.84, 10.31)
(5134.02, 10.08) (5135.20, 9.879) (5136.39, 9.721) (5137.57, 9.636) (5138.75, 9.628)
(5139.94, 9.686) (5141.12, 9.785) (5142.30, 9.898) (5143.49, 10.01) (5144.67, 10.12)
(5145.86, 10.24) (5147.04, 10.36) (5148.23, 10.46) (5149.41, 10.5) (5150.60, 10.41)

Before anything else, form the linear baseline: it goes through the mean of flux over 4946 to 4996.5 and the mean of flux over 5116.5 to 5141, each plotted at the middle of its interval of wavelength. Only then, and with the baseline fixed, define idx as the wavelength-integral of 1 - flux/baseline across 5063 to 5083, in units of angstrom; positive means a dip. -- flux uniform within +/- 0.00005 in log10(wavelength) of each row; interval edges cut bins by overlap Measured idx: 1.0 angstrom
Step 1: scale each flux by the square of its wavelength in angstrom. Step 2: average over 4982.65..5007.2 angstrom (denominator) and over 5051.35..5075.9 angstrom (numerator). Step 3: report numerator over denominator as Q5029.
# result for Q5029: 1.04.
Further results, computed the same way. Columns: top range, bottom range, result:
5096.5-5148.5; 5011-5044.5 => 1.08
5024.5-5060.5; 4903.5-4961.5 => 0.98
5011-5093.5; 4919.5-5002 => 0.96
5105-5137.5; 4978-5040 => 1.06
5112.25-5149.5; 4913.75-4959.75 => 1.03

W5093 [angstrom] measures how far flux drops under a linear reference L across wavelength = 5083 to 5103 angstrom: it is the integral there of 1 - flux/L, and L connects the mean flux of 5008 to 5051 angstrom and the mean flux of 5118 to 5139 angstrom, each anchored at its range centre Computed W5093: 0.6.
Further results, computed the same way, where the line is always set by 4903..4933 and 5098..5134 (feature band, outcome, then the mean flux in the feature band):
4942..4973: -1.72 angstrom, 10.9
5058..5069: -0.59 angstrom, 10.6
